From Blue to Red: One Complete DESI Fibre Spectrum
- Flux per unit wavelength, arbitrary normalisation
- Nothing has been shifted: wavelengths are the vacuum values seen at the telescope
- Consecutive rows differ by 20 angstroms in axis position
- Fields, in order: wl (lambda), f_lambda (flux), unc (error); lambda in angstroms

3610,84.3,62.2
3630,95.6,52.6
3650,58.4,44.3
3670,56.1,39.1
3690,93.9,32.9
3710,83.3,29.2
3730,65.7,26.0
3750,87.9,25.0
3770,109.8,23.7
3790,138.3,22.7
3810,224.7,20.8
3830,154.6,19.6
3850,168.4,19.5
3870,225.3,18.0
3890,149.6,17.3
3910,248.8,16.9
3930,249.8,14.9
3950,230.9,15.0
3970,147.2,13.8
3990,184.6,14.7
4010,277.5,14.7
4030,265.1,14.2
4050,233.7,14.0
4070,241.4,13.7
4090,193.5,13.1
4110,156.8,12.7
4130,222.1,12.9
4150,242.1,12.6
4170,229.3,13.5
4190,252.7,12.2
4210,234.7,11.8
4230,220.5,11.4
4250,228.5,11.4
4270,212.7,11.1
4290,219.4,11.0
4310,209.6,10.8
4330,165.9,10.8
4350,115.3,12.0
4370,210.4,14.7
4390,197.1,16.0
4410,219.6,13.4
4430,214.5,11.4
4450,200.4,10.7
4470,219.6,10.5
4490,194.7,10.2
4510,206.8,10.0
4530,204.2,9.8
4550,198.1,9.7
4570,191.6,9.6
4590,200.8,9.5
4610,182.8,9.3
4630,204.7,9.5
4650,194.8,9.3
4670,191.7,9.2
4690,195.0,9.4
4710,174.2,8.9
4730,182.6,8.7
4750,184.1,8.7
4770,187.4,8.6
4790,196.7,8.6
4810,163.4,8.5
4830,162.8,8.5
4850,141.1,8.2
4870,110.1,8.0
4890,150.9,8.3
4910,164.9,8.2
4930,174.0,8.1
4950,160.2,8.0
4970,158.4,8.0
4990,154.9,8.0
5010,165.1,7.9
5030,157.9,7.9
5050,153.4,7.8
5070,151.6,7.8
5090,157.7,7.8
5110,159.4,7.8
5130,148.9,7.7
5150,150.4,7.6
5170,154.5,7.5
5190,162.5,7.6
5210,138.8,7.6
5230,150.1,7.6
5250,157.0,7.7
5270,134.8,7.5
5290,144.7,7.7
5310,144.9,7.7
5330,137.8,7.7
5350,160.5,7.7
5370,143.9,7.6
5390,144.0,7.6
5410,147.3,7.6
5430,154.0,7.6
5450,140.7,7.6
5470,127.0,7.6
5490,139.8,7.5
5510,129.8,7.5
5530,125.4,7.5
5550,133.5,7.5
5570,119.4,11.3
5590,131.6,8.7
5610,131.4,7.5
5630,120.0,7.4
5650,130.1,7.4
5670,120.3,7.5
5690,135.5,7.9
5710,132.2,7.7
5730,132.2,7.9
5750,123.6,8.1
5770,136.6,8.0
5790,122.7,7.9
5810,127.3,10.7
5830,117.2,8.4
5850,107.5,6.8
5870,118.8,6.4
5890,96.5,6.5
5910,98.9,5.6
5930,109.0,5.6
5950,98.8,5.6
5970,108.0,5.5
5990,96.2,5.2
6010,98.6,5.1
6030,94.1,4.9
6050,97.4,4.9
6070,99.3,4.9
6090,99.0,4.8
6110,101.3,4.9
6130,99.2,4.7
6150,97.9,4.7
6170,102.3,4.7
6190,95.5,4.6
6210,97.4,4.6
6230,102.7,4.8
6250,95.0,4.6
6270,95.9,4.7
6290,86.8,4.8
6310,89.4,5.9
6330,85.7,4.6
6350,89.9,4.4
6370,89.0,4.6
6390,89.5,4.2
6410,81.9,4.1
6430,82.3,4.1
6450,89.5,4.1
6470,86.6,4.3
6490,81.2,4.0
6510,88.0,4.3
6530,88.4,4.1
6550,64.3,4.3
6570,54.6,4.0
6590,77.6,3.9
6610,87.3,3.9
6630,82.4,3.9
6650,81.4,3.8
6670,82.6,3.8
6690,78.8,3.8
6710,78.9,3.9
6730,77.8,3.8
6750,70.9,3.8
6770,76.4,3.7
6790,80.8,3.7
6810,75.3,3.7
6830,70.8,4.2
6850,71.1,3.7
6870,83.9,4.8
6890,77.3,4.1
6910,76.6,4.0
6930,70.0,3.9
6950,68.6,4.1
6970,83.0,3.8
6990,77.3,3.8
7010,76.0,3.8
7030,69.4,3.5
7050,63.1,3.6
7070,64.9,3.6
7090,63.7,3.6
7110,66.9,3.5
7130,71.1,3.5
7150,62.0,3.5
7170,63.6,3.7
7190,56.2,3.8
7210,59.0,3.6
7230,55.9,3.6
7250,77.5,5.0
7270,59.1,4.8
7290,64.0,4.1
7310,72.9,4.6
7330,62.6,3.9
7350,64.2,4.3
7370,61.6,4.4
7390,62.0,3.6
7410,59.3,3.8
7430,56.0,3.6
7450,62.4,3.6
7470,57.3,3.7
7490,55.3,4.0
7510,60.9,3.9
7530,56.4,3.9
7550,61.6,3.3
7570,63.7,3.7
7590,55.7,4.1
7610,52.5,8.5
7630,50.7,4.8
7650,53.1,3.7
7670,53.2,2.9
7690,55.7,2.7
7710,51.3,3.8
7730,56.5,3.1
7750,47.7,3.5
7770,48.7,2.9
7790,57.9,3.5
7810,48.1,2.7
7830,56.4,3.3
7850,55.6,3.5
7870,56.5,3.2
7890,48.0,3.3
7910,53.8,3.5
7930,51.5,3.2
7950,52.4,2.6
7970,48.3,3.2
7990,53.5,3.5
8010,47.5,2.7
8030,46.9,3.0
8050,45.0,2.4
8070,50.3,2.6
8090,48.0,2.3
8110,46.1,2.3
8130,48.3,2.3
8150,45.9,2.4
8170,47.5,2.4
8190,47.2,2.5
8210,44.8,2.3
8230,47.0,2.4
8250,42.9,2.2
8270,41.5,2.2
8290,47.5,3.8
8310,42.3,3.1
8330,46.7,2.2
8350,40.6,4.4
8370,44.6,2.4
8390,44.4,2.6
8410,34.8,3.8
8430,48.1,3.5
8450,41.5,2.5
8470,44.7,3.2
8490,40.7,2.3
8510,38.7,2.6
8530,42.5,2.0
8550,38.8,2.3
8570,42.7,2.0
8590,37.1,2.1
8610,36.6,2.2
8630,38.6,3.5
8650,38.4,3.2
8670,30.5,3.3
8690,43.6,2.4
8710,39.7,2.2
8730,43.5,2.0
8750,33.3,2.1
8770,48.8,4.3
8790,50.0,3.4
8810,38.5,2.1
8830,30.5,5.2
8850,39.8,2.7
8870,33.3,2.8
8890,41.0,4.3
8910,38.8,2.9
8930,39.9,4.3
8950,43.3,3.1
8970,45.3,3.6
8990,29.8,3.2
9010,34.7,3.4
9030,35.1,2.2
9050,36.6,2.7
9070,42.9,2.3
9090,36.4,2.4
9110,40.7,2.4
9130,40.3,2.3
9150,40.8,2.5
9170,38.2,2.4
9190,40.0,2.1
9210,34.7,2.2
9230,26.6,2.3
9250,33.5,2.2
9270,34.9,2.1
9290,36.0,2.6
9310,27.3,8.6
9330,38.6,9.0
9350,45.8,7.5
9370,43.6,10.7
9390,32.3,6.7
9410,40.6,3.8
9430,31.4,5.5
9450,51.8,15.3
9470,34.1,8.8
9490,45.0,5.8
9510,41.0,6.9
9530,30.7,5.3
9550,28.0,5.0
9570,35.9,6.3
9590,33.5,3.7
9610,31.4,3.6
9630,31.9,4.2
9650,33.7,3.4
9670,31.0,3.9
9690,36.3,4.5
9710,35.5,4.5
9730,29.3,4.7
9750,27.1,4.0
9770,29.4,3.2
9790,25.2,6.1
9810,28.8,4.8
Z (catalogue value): 0.00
